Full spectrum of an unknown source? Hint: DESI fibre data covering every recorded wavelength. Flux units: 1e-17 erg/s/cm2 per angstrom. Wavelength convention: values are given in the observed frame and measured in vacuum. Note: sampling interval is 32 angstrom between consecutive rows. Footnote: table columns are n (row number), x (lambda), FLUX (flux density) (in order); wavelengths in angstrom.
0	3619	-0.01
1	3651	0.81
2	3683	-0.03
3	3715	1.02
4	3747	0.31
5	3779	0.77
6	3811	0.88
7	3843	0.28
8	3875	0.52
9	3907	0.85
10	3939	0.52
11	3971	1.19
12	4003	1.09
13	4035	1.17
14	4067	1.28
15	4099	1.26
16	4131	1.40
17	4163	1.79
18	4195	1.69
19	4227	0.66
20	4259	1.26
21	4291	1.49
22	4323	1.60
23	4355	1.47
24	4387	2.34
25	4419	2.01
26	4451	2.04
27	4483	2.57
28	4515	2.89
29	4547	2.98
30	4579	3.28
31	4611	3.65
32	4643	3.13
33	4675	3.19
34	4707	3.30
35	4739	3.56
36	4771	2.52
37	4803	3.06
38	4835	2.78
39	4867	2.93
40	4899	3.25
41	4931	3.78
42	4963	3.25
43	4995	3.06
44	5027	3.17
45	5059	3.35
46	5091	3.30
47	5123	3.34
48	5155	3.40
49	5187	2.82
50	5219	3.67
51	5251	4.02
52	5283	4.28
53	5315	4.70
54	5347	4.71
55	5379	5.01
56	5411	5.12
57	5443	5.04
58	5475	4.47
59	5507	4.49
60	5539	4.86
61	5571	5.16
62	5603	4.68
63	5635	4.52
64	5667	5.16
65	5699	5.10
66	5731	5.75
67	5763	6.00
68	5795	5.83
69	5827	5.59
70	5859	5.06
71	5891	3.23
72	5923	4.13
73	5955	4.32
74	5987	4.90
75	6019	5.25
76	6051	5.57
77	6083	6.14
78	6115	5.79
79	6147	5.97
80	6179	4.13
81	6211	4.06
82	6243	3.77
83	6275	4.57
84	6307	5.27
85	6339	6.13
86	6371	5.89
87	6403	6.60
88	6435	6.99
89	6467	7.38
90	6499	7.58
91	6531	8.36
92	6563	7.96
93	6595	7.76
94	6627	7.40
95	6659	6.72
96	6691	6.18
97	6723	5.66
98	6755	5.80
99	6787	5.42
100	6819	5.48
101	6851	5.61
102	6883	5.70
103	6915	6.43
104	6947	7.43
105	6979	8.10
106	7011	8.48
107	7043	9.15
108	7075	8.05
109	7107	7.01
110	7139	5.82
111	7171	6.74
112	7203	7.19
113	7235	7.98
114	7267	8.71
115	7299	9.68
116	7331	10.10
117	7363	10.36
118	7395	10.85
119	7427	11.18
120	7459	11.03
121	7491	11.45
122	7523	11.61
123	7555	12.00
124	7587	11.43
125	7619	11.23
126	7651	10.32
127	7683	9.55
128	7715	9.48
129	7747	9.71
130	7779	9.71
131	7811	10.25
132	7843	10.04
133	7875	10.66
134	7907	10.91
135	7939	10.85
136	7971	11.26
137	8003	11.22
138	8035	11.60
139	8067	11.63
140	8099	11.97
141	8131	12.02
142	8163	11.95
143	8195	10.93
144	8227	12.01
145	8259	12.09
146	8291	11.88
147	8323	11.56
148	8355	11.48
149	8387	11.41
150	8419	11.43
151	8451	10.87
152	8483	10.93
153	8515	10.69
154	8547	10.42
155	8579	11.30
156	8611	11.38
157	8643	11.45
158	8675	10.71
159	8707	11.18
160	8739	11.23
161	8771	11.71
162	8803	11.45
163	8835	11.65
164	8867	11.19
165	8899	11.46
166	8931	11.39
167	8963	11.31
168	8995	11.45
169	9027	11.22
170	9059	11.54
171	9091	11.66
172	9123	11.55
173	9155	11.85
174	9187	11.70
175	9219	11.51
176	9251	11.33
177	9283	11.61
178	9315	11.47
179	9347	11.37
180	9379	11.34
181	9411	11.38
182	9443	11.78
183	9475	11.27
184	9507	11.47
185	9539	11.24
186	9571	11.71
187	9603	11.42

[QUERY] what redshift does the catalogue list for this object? 0.00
